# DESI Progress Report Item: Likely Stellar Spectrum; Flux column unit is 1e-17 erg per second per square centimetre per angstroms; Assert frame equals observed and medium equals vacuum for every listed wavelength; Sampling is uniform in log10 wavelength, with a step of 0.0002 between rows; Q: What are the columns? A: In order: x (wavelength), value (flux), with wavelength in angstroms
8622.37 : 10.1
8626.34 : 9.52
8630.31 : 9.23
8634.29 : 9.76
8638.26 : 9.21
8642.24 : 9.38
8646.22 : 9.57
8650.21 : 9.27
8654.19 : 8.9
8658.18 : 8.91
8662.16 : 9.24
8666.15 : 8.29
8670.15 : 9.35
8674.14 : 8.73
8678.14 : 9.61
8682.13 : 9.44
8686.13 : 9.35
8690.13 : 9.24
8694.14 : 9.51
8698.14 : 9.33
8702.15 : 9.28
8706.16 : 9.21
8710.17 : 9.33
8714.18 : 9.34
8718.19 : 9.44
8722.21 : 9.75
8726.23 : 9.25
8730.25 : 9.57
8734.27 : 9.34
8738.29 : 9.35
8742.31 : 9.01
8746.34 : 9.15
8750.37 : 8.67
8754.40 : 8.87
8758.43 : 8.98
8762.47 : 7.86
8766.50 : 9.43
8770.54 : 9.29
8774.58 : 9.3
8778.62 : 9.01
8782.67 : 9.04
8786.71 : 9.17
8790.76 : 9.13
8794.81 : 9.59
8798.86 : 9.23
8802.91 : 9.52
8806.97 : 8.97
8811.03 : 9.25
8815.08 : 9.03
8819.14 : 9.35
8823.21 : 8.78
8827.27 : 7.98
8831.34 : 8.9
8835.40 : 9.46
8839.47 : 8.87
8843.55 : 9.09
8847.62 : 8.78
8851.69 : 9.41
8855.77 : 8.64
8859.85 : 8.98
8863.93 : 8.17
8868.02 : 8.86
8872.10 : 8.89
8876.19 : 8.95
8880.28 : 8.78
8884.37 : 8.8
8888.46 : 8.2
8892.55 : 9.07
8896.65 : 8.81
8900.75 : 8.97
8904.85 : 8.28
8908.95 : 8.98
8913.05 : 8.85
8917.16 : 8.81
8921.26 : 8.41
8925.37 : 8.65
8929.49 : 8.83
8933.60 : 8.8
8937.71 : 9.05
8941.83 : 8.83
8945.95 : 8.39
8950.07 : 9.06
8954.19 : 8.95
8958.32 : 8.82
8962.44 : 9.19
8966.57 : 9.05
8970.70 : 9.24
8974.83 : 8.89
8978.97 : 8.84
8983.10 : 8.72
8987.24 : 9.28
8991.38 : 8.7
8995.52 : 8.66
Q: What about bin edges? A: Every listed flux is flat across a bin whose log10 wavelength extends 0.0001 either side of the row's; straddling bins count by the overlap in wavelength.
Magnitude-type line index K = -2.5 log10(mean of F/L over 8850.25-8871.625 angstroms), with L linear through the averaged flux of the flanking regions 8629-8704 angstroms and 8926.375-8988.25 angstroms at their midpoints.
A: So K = 0.03 mag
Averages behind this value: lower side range 9.24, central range 8.8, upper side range 8.92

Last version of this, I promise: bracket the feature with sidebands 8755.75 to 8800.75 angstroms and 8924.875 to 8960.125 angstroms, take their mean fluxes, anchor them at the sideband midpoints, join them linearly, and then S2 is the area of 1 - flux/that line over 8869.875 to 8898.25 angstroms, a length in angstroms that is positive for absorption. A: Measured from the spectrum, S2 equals 0.4 angstroms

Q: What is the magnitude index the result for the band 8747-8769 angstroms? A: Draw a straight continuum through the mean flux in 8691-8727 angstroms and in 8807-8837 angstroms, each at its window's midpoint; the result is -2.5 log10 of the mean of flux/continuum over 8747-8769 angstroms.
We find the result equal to 0.05 mag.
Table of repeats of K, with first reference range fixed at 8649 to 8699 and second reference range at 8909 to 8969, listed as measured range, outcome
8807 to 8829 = 0.01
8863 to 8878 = 0.02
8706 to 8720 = -0.03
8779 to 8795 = -0.02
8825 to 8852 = 0.01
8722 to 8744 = -0.03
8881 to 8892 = 0.04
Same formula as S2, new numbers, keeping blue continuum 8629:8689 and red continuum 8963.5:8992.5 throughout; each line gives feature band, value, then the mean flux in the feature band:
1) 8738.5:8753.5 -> 0.27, 8.99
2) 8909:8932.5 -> 0.74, 8.74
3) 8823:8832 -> 0.63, 8.45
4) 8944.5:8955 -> 0.22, 8.81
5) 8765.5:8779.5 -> -0.21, 9.26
